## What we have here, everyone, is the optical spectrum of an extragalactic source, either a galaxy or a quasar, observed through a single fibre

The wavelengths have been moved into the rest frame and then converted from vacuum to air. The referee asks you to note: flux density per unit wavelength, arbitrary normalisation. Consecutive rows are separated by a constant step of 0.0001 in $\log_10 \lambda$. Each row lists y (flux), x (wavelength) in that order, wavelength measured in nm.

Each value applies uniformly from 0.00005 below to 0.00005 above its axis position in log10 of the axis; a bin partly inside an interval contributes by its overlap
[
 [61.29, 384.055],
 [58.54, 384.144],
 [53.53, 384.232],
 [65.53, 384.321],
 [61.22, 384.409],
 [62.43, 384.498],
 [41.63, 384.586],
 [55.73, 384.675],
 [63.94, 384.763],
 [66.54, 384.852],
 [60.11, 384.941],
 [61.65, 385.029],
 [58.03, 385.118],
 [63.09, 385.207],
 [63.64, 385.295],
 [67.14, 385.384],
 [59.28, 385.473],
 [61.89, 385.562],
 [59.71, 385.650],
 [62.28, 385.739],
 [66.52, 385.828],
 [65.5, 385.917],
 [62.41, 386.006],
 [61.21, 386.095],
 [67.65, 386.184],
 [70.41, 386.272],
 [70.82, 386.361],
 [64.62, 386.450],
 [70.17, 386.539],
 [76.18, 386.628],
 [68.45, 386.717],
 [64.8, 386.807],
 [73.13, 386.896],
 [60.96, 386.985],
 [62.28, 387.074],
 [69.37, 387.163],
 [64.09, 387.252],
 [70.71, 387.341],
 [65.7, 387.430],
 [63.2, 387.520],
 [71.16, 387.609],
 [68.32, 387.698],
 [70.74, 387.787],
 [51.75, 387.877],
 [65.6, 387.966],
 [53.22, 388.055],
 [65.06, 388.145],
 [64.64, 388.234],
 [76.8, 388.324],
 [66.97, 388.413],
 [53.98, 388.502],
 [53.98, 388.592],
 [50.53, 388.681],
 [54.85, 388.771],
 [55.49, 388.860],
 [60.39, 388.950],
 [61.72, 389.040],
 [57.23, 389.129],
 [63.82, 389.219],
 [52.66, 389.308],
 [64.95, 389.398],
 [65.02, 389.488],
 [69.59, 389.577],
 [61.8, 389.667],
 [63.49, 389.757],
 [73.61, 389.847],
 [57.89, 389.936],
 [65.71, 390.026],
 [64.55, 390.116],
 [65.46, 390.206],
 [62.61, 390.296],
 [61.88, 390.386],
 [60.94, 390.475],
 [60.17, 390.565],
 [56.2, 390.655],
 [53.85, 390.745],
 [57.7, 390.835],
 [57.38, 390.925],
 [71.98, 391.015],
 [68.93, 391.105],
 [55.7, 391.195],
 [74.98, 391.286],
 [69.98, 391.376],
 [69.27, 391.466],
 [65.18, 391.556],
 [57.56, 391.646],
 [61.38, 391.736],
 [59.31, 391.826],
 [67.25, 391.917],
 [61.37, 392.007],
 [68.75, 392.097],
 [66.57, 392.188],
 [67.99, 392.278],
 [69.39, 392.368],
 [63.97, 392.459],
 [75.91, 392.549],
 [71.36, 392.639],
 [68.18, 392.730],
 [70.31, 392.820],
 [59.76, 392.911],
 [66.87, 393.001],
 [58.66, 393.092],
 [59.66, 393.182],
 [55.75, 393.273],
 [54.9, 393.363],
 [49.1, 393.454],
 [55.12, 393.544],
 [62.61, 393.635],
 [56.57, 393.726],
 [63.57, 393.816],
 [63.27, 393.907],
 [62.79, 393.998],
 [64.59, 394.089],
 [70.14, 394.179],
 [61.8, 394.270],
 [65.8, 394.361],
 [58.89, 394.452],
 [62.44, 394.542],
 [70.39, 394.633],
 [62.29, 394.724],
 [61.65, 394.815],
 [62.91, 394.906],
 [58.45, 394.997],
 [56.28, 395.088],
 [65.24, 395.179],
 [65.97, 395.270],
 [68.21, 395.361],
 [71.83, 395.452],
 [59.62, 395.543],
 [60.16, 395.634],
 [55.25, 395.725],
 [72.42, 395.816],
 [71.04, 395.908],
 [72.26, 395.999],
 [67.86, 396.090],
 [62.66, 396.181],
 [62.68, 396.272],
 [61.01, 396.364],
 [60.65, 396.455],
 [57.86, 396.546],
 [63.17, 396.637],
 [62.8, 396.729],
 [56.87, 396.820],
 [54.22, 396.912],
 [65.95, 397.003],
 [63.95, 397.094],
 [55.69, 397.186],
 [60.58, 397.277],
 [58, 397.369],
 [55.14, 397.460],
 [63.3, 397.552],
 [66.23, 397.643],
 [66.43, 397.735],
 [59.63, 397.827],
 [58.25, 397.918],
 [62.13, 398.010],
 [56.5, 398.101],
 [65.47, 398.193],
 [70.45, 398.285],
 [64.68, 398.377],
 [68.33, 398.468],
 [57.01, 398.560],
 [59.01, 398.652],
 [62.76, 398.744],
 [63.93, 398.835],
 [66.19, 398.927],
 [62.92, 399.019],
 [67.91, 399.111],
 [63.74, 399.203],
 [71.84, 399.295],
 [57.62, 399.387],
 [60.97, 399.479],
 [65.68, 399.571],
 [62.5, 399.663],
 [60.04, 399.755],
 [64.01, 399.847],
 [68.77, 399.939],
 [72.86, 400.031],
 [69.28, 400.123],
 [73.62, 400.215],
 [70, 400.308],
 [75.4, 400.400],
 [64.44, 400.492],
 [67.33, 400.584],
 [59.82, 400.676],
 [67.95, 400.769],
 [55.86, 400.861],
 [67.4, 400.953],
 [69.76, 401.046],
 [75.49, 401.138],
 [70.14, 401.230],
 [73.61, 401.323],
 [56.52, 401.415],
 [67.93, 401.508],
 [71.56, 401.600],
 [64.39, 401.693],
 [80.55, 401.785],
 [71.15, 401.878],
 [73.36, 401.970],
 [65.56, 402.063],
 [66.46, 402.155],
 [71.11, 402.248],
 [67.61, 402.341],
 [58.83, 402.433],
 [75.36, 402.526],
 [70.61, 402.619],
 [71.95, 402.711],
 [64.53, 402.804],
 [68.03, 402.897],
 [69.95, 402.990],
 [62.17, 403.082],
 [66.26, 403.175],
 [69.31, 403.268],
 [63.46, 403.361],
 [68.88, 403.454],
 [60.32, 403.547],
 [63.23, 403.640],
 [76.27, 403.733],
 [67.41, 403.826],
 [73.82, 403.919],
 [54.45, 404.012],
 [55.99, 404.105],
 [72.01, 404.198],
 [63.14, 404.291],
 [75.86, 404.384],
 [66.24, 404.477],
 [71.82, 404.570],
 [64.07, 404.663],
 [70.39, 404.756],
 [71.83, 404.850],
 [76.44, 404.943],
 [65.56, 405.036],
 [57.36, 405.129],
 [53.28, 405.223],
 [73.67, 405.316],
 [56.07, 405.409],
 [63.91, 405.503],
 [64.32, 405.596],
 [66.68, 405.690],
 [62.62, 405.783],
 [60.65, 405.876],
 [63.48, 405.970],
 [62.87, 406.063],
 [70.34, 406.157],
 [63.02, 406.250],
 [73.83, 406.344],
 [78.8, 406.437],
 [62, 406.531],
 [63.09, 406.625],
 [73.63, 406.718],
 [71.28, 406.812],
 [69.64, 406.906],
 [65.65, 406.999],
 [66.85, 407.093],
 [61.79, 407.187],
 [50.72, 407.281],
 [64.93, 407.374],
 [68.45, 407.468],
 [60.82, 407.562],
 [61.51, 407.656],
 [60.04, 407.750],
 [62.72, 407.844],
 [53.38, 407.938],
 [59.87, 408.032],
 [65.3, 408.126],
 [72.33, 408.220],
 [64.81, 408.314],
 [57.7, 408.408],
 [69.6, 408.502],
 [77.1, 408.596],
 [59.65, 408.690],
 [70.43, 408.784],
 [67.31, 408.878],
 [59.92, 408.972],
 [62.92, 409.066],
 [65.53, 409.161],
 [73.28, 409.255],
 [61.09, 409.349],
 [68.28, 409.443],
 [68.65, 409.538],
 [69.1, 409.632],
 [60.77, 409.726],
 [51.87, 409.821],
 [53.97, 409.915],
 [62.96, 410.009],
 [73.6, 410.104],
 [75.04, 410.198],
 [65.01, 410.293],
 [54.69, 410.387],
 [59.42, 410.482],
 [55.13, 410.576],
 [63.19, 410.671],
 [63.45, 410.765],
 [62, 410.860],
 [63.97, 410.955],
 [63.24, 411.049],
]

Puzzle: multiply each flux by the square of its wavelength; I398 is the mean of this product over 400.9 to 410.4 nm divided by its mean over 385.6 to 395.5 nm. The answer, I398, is 1.12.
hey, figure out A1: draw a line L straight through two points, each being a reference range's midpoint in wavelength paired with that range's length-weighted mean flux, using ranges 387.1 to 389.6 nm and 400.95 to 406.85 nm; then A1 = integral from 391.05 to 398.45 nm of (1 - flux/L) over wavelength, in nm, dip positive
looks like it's 0.141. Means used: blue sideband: 62.5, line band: 63.3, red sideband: 67.4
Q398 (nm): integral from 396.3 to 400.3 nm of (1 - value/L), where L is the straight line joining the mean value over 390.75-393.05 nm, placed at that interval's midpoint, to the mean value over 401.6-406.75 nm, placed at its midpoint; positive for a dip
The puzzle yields 0.20 nm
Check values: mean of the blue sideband 65.6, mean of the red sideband 67.1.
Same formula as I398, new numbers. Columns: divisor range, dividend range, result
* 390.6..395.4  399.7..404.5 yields 1.12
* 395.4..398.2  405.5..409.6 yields 1.11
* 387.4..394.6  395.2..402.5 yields 1.08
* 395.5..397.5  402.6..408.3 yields 1.11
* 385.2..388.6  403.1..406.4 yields 1.11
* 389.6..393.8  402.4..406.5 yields 1.12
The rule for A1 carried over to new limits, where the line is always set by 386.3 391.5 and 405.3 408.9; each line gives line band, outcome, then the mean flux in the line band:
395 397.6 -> 0.07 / 62.5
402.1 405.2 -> -0.11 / 67.2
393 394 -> 0.09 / 58.5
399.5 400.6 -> -0.05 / 67.7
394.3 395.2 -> 0.03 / 62.3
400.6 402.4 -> -0.10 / 68.1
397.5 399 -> 0.03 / 63.1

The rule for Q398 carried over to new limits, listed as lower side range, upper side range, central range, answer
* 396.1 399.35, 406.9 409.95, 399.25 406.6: -0.462 nm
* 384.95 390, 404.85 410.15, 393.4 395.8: 0.071 nm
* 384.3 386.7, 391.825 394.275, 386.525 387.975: -0.078 nm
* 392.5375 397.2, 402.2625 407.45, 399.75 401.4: -0.083 nm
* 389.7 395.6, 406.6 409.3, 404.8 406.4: -0.013 nm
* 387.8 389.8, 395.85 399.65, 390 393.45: -0.128 nm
